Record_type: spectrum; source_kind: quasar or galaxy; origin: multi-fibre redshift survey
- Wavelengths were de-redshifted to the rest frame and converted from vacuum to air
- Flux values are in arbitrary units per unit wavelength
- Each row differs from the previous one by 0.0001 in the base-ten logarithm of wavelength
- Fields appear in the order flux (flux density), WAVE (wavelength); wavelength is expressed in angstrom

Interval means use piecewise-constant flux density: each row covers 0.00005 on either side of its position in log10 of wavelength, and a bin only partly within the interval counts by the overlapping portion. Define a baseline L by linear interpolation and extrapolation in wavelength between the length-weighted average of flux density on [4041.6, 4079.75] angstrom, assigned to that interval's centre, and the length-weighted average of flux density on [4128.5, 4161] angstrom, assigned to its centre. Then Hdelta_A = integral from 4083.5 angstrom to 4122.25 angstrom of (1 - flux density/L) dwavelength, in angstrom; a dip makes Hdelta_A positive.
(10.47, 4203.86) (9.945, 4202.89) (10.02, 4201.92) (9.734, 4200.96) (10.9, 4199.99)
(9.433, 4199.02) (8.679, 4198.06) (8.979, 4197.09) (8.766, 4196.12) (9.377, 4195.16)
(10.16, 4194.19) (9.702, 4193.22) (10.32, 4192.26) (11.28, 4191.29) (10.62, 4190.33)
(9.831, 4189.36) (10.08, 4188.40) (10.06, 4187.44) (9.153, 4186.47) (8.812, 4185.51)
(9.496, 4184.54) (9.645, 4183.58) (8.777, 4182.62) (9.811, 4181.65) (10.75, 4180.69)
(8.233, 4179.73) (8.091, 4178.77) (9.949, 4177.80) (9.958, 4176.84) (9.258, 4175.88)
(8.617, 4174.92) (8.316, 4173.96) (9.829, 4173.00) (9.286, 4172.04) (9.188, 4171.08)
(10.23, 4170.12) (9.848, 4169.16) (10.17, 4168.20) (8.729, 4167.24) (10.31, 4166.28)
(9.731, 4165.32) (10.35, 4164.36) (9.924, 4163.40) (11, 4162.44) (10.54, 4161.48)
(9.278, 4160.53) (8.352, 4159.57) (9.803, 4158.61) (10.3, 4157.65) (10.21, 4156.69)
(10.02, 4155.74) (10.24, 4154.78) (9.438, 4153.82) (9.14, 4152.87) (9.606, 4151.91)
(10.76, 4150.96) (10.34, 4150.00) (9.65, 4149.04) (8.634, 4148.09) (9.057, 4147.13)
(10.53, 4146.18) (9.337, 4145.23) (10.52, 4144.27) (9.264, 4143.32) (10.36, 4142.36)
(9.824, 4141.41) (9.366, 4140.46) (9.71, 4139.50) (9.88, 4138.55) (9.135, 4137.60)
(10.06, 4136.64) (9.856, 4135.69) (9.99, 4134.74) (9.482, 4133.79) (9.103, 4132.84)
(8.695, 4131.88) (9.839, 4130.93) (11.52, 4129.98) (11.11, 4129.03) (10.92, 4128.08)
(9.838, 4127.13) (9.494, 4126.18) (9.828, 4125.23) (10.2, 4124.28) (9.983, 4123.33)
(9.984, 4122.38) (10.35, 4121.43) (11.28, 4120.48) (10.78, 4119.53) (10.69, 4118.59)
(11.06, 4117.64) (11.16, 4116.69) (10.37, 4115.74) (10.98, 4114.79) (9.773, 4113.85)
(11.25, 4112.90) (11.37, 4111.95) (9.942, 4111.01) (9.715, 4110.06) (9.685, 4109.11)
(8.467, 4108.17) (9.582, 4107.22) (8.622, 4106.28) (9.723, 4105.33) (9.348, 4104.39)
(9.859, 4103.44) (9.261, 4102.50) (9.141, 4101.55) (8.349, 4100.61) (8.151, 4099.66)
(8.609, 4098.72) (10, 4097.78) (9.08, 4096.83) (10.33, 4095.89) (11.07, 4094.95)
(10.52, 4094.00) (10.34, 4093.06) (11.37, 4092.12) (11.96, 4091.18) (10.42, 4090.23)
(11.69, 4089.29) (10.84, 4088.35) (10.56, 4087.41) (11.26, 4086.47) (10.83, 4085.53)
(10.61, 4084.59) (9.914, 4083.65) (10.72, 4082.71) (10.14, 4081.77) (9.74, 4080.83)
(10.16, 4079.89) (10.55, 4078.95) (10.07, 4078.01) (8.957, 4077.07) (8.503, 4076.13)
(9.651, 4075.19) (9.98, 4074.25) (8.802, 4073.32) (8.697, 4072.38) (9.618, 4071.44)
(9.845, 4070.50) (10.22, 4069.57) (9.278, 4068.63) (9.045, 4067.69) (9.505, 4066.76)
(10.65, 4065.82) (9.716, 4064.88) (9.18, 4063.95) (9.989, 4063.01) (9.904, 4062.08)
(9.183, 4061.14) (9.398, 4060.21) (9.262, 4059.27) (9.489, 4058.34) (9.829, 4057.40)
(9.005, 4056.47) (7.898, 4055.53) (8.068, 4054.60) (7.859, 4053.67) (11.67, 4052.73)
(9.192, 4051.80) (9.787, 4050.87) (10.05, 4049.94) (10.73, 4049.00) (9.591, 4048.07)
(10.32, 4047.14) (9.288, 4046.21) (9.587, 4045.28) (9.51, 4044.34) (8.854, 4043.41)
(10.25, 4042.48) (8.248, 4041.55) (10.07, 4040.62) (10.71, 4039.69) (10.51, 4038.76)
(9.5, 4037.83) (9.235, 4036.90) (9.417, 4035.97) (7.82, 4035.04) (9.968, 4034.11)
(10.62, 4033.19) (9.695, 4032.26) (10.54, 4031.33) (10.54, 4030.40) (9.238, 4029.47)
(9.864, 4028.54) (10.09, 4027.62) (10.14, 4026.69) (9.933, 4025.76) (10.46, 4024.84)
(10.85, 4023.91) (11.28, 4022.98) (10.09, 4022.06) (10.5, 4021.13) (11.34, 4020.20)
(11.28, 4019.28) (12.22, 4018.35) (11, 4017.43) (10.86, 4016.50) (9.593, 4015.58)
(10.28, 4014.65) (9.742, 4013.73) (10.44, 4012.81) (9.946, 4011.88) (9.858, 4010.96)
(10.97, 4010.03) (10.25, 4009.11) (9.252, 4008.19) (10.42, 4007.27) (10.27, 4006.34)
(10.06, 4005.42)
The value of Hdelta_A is -2.2 angstrom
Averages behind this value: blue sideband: 9.51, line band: 10.2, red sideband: 9.78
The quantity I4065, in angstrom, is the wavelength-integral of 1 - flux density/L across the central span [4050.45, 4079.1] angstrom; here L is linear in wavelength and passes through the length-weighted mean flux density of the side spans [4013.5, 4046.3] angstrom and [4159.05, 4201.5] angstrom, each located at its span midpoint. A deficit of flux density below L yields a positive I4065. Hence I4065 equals 1.6 angstrom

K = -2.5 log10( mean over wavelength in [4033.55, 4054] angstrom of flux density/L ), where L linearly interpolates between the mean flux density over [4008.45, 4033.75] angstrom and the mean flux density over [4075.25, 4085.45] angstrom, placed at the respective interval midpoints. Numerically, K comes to 0.06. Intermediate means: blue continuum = 10.4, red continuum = 9.95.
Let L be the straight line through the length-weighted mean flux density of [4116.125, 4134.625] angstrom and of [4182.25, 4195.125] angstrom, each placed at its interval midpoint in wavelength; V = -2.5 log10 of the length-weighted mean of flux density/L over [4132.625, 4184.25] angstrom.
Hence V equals 0.04 mag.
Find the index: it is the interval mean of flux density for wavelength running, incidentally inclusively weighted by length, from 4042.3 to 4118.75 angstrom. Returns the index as 9.84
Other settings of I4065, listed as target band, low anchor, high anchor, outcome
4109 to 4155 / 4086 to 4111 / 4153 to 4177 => -1.2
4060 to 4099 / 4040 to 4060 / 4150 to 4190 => -2.2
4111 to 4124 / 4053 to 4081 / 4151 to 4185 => -1.6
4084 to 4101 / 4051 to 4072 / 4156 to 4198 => -1.5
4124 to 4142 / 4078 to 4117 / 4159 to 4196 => 0.1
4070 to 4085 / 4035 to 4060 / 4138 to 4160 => -0.3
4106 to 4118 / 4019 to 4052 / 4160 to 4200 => -0.5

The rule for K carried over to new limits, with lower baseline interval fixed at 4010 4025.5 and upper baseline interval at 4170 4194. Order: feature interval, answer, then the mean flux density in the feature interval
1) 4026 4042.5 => 0.076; 9.79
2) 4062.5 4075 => 0.077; 9.59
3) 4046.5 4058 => 0.098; 9.5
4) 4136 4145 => 0.007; 9.77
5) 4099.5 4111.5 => 0.090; 9.25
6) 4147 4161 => 0.009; 9.66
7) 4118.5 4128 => -0.034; 10.3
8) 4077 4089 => -0.022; 10.4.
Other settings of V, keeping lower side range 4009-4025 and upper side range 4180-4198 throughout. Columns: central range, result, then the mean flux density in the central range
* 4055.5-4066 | 0.10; 9.49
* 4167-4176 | 0.05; 9.37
